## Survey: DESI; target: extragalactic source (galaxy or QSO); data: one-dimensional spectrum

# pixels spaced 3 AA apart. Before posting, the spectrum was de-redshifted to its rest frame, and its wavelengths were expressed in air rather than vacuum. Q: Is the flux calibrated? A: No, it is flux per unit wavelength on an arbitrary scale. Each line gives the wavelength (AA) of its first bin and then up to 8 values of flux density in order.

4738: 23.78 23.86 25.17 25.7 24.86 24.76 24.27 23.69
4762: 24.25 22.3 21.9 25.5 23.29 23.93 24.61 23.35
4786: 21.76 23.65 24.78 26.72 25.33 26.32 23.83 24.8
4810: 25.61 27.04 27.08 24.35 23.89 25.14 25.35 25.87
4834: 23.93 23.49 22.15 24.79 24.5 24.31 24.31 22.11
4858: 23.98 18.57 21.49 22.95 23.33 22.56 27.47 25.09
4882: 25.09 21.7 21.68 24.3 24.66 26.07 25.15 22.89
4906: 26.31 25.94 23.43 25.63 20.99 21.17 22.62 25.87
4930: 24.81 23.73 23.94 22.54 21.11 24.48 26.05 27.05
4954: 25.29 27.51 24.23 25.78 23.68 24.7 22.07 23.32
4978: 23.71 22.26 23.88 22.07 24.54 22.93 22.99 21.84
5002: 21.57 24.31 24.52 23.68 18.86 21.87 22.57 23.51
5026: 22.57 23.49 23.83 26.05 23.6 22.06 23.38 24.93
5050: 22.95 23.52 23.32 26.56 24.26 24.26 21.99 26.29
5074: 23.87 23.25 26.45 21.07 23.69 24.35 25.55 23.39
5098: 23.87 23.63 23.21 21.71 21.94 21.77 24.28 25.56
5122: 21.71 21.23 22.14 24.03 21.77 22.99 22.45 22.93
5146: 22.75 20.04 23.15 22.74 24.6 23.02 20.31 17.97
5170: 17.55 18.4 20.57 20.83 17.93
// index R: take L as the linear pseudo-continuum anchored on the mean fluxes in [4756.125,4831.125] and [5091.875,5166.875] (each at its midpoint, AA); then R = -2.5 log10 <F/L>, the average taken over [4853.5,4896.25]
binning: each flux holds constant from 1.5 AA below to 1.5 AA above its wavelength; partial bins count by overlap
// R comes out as 0.04 mag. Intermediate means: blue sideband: 24.5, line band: 23.3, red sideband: 22.7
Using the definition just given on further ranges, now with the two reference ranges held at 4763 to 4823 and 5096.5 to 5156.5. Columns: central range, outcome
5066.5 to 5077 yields -0.044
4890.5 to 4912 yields -0.047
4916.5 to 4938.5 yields 0.023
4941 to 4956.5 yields -0.064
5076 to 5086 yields -0.032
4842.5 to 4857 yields 0.011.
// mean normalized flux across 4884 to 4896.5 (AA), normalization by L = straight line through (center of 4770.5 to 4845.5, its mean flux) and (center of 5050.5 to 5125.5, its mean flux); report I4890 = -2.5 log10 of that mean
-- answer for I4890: 0.044 mag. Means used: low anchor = 24.6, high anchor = 23.7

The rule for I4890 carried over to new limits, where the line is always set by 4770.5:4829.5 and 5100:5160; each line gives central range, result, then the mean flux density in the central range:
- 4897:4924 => 0.01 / 24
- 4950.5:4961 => -0.10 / 26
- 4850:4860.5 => 0.06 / 23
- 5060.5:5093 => -0.05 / 24.1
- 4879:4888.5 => 0.04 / 23.3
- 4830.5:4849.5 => 0.02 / 24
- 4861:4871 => 0.11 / 21.9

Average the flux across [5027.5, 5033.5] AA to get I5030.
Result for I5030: 23.7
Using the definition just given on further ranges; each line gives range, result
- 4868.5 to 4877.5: 24.5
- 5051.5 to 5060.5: 24.5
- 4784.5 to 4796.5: 24.2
